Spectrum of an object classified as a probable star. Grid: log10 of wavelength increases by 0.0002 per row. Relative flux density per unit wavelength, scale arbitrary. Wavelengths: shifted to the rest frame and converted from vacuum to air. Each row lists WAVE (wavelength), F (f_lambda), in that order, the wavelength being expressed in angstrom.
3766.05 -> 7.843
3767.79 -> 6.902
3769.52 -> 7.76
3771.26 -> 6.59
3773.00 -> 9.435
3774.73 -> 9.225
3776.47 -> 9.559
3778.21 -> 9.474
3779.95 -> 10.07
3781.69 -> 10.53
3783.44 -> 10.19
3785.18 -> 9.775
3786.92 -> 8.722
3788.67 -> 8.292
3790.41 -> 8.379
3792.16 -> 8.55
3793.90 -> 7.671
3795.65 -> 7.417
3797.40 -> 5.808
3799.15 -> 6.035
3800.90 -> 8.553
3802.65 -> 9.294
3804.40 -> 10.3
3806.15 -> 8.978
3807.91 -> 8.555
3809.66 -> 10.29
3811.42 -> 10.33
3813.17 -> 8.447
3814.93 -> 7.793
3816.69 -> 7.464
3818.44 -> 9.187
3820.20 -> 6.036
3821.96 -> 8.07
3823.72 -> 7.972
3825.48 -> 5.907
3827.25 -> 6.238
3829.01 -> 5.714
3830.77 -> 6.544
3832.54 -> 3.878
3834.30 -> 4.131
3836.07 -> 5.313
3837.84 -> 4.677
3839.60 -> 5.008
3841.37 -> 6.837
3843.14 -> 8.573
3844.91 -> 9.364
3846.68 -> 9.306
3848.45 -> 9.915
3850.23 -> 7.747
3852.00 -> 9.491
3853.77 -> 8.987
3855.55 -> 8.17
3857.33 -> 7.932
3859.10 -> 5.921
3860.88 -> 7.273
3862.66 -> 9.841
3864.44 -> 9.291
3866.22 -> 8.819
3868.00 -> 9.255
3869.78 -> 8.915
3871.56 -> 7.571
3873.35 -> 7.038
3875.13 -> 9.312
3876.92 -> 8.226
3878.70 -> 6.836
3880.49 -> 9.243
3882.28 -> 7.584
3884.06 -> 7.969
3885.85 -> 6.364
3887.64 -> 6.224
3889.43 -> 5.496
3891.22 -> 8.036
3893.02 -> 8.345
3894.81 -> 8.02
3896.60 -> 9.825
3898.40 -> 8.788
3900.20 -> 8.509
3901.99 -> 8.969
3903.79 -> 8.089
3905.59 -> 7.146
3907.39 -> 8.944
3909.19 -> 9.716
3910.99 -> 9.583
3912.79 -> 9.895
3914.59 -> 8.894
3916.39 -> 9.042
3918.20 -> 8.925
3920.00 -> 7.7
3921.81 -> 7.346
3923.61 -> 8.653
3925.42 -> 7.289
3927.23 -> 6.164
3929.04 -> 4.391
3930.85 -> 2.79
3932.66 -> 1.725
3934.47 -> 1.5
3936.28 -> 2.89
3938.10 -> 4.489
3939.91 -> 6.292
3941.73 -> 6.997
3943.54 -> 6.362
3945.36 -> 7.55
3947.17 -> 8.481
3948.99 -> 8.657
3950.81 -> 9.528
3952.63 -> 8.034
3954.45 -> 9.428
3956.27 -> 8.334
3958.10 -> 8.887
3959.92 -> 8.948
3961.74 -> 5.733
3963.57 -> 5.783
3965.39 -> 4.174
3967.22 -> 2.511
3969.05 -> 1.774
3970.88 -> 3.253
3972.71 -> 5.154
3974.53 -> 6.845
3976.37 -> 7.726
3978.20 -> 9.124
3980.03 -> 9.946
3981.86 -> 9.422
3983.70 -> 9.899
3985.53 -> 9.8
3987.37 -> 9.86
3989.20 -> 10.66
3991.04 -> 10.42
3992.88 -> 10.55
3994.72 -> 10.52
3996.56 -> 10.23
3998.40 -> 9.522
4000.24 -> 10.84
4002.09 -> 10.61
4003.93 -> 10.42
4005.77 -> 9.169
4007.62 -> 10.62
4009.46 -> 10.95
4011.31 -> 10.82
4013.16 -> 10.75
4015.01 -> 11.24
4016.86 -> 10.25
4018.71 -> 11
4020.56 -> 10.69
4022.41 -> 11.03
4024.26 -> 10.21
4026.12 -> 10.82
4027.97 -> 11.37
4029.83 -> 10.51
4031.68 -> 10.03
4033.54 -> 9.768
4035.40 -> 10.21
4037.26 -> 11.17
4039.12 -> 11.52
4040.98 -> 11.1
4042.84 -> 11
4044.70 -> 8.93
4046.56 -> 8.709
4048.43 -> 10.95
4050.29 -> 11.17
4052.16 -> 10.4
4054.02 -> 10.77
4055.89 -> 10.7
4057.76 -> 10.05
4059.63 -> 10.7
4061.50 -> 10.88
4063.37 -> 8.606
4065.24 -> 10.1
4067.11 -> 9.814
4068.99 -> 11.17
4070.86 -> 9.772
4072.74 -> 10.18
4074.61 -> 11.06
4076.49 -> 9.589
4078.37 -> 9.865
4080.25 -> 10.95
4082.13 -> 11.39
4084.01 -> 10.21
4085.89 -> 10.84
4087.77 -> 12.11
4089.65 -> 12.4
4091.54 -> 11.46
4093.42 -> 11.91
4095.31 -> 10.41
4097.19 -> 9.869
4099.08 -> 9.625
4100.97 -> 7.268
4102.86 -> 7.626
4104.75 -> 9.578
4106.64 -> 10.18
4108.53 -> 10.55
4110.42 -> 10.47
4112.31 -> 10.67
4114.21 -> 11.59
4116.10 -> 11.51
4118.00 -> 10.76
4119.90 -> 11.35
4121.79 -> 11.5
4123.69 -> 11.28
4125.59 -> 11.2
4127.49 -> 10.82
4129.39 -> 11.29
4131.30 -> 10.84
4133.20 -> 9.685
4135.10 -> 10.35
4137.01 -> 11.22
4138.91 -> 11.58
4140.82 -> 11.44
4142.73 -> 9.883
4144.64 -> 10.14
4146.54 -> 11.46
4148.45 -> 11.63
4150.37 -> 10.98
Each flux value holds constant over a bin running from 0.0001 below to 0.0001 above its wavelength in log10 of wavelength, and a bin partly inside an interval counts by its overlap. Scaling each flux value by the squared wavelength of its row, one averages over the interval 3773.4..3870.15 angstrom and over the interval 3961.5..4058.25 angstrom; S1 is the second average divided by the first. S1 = 1.3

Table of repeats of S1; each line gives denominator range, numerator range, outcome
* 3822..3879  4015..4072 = 1.53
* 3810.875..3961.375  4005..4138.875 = 1.54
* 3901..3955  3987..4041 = 1.54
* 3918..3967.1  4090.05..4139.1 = 1.78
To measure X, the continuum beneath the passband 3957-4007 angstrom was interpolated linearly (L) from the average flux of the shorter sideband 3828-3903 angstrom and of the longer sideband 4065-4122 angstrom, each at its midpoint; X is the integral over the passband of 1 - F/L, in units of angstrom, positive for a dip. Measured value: 5.1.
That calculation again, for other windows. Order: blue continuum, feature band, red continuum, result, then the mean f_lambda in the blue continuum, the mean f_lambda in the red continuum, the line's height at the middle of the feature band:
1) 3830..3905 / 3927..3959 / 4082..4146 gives 9.0 angstrom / 7.76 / 10.7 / 8.65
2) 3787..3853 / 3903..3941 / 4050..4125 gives 8.6 angstrom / 7.64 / 10.5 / 8.73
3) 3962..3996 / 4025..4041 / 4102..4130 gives -3.4 angstrom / 7.63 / 10.7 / 8.84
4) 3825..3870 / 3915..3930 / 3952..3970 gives -1.7 angstrom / 7.42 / 6.32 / 6.7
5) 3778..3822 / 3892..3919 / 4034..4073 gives 1.5 angstrom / 8.62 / 10.4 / 9.35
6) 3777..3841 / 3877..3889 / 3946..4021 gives 1.2 angstrom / 7.76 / 8.79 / 8.2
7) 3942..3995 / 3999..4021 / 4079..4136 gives -4.9 angstrom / 7.8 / 10.7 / 8.65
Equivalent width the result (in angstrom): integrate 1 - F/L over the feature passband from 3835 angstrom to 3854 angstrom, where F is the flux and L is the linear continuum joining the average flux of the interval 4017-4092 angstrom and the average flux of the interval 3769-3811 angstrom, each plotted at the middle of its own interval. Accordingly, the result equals 3.04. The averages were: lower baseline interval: 8.75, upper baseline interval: 10.6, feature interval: 7.67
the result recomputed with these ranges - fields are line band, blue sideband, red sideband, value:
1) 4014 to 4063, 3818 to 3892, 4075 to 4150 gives -4.04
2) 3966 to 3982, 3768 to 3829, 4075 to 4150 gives 6.08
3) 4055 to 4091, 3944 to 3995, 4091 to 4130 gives -2.77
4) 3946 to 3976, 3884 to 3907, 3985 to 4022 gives 8.81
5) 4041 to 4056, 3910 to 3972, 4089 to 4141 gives -2.13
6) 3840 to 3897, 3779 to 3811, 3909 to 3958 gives -2.01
